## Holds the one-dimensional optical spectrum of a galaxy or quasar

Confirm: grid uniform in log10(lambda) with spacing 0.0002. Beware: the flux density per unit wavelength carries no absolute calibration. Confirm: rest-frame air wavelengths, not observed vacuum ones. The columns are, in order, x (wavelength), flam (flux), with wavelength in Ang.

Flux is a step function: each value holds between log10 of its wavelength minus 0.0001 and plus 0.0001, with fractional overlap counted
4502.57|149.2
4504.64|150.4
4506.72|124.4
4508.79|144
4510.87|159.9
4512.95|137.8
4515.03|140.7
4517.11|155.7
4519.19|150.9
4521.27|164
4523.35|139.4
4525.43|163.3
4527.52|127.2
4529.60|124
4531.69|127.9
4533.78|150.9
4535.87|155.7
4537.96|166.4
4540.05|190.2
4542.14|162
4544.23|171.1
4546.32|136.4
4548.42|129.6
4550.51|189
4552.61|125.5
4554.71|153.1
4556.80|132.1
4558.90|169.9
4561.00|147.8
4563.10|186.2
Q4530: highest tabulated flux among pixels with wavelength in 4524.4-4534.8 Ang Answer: 163.3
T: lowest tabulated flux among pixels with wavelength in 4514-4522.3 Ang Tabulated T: 140.7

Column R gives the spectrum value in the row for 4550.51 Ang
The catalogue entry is 189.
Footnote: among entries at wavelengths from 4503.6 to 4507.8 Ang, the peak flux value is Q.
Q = 150.4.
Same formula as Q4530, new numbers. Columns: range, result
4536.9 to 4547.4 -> 190.2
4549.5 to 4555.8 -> 189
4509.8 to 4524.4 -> 164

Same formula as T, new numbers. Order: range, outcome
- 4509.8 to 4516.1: 137.8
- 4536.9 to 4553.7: 125.5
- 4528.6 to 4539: 124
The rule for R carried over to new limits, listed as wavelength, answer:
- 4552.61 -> 125.5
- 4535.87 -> 155.7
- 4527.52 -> 127.2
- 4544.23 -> 171.1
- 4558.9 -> 169.9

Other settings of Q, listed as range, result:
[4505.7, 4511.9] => 159.9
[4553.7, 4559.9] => 169.9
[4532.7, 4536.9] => 155.7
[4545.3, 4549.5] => 136.4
